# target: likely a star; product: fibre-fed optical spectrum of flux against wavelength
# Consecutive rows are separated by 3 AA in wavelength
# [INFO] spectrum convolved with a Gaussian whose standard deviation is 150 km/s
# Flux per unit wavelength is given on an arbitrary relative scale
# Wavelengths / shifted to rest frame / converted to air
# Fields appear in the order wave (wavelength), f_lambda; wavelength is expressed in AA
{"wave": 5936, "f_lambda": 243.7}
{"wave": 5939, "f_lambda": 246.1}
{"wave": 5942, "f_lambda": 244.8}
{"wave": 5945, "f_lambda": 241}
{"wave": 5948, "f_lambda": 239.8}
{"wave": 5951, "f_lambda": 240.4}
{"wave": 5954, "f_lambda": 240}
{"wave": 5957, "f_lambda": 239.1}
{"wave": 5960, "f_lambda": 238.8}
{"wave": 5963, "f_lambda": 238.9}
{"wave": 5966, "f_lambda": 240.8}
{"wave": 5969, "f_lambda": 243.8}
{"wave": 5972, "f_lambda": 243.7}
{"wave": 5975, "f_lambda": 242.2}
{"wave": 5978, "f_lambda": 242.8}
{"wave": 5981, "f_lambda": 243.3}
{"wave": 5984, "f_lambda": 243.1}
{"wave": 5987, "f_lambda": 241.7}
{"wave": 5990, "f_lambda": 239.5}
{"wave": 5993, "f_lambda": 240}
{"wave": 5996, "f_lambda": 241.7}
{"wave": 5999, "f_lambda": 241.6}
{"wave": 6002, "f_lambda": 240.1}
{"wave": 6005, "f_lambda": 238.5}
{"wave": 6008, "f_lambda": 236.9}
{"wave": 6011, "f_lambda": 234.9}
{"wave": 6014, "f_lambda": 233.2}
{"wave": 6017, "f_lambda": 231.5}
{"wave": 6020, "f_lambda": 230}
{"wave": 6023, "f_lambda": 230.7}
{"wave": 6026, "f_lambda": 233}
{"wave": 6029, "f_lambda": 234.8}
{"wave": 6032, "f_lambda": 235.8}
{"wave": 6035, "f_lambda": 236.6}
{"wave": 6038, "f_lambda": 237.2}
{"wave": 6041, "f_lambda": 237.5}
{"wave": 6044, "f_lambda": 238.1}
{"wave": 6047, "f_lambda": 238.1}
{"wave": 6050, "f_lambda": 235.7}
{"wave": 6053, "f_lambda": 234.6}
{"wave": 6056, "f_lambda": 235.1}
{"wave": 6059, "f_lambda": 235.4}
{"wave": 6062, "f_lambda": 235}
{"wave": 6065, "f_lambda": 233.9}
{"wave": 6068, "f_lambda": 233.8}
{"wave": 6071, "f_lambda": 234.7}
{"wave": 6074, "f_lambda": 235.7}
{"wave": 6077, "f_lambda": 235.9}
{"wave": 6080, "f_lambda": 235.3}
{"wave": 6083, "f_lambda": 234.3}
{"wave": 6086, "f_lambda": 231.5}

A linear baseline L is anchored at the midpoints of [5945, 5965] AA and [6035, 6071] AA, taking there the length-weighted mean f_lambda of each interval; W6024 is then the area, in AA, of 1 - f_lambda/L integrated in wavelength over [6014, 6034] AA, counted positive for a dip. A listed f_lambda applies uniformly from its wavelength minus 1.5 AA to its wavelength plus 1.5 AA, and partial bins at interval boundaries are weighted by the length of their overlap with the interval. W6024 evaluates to 0.35 AA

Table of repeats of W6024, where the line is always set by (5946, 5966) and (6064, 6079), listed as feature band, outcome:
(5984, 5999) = -0.2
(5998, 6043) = 0.3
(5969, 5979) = -0.2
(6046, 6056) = 0.0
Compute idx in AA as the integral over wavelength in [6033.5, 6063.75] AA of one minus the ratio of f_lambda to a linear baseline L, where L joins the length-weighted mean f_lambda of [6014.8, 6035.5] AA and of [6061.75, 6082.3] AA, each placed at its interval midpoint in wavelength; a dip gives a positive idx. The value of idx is -0.3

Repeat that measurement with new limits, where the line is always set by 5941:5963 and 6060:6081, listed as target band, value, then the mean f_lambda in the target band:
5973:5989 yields -0.24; 243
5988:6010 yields -0.14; 240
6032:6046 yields -0.05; 237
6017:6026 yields 0.23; 231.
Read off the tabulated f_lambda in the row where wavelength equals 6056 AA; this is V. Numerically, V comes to 235.1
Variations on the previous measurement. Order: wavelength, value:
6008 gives 236.9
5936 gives 243.7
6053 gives 234.6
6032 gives 235.8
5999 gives 241.6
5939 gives 246.1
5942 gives 244.8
